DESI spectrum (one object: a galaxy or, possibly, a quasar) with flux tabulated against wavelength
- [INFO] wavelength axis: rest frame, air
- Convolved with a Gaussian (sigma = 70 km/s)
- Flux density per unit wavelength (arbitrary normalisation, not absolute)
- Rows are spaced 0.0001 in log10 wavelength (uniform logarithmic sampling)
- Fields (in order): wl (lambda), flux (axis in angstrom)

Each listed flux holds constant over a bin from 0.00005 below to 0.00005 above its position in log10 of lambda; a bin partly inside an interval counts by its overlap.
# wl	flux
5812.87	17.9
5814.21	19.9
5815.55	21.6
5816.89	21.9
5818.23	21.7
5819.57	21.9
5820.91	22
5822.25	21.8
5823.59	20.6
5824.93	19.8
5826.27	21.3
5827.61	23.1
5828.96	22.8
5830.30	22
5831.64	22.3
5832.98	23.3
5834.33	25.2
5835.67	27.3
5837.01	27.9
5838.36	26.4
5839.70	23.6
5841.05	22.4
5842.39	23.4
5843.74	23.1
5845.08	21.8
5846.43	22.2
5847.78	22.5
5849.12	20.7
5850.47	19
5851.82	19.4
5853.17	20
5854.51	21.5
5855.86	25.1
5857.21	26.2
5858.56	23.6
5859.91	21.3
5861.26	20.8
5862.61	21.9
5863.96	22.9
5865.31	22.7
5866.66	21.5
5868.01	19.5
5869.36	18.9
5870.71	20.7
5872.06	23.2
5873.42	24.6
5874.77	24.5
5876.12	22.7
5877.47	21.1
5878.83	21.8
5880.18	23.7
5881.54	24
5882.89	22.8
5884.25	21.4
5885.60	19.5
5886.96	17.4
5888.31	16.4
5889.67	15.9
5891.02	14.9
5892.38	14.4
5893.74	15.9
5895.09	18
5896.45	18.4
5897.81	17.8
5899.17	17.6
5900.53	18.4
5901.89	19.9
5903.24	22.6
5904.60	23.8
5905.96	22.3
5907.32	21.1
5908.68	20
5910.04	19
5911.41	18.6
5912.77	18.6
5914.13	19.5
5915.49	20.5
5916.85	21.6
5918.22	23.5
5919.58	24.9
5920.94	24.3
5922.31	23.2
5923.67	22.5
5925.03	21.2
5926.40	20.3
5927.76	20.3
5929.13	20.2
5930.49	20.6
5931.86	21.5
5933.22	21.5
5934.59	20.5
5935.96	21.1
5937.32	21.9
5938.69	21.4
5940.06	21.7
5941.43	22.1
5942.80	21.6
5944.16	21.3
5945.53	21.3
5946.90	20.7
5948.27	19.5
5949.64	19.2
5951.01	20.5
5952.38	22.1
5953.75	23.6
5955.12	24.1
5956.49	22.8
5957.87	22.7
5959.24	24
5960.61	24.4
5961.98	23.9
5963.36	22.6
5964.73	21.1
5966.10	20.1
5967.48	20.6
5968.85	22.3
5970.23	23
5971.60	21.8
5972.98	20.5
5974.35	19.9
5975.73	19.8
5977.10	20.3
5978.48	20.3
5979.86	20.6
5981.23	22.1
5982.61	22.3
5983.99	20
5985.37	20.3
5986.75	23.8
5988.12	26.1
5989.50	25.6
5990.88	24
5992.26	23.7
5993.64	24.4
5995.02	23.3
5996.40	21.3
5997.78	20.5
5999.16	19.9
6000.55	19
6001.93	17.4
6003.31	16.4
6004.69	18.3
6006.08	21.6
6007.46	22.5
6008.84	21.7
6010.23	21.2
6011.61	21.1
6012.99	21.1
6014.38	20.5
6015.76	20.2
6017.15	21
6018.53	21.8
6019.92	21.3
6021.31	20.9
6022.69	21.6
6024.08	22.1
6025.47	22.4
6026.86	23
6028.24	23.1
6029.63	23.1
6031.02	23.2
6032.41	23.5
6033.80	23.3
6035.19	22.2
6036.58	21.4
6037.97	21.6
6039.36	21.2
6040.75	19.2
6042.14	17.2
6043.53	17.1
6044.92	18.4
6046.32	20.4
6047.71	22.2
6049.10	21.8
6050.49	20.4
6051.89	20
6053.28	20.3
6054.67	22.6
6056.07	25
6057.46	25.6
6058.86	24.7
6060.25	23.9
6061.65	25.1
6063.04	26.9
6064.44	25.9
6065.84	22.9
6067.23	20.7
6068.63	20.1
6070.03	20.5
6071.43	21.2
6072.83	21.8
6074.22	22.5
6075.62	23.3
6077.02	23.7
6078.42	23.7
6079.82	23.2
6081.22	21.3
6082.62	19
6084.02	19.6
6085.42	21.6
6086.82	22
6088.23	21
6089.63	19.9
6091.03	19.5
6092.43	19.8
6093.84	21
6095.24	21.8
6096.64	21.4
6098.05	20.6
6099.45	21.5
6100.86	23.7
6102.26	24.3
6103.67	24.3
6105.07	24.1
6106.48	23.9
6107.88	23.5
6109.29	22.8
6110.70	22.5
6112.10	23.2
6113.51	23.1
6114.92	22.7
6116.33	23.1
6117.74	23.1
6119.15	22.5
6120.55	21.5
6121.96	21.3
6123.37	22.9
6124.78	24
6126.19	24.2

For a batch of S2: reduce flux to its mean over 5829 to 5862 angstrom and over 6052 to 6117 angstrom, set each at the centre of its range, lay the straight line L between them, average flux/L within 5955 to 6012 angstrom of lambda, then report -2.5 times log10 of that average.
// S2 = 0.05 mag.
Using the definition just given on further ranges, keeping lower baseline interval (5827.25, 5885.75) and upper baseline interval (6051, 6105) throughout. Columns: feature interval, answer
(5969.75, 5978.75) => 0.08 mag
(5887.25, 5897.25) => 0.35 mag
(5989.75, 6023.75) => 0.06 mag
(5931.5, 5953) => 0.07 mag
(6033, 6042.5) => 0.07 mag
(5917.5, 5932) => 0.02 mag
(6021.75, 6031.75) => -0.01 mag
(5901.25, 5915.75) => 0.10 mag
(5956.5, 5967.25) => -0.01 mag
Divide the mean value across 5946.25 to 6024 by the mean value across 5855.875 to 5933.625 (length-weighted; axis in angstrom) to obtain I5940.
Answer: 1.03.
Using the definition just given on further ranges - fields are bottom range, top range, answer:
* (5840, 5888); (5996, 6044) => 0.96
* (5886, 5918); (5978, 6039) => 1.15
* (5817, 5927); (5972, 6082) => 1.01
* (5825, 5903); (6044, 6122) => 1.04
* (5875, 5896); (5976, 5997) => 1.16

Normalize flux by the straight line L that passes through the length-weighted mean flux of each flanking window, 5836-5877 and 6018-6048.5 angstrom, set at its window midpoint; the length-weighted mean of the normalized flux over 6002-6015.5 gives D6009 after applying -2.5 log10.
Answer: 0.06 mag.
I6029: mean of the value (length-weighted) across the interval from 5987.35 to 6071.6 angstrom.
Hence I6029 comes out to 21.8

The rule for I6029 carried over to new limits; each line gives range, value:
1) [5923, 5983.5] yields 21.5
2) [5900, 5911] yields 20.9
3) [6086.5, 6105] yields 21.7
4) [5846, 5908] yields 20.7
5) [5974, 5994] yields 22.2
